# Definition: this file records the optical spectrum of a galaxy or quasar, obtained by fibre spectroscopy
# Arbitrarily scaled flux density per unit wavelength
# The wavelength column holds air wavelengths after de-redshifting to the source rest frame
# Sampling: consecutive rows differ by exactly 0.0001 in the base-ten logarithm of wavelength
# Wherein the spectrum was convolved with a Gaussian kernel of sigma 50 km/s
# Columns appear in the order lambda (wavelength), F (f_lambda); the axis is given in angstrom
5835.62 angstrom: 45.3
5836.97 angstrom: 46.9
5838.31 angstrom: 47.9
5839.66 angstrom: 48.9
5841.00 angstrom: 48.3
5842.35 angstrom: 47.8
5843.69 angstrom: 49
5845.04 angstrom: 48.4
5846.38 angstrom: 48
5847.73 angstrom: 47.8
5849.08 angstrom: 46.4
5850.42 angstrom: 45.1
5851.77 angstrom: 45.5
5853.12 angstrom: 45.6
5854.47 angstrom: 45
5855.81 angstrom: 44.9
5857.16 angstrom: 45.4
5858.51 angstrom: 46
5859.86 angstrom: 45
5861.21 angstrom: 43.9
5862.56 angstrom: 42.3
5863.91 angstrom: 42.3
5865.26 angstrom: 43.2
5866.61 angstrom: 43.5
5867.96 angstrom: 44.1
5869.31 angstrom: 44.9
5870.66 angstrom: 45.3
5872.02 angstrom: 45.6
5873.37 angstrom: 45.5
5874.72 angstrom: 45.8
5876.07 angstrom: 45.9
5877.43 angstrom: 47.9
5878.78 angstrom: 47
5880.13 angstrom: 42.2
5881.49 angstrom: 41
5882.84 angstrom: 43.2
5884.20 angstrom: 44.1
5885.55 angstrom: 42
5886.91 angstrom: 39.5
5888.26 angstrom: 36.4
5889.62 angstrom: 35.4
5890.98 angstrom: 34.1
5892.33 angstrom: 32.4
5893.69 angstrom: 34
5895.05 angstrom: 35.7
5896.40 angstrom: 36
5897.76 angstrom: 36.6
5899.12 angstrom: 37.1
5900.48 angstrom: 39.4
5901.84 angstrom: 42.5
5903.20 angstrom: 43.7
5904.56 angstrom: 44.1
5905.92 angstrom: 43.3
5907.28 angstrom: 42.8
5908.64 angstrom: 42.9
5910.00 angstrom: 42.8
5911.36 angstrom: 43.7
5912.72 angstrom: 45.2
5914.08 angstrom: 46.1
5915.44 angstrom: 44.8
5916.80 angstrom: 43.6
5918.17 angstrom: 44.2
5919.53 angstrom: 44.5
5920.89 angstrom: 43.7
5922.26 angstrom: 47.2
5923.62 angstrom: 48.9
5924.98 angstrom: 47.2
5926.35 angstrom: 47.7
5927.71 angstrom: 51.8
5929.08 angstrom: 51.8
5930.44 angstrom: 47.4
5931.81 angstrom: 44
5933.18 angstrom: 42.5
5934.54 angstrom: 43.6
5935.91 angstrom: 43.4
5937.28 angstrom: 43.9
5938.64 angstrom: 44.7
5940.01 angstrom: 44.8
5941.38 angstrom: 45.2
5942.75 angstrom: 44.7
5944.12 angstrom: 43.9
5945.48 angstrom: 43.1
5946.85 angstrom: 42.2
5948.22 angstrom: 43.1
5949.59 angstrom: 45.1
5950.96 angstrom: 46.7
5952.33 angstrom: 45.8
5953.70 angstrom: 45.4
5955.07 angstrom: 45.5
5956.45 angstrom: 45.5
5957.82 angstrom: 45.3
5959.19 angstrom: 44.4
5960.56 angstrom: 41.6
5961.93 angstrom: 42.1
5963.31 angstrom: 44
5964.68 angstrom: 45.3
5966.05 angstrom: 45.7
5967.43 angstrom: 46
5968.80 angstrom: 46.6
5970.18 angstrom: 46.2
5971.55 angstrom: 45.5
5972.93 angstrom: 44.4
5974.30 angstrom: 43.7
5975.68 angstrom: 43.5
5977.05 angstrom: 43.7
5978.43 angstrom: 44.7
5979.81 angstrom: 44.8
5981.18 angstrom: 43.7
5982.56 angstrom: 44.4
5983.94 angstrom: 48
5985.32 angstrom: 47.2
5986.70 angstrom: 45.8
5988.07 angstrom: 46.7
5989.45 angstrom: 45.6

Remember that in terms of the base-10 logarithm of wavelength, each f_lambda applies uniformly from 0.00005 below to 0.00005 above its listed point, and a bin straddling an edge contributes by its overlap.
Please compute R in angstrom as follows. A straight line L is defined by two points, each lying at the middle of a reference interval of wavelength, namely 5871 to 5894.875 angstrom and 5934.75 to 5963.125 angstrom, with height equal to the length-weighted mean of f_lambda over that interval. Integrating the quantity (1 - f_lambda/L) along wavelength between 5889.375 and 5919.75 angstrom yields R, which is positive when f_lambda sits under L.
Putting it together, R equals 1.14 angstrom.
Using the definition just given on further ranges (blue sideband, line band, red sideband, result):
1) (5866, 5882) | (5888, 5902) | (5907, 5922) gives 2.6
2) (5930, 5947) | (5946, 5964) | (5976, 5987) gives 0.1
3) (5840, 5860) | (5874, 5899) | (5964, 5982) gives 3.4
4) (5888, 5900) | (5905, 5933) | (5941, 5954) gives -4.2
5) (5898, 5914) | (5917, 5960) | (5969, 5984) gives -1.9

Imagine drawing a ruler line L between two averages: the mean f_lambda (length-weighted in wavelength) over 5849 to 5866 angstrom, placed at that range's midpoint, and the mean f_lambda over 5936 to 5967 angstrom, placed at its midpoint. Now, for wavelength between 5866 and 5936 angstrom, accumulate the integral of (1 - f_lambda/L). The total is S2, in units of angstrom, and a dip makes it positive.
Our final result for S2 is 2.3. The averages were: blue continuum 44.6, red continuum 44.4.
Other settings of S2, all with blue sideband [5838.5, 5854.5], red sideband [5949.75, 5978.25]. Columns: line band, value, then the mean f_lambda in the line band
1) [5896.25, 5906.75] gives 1.3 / 40.6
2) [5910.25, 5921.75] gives 0.3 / 44.5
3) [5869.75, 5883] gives 0.5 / 45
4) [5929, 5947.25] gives 0.4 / 44.5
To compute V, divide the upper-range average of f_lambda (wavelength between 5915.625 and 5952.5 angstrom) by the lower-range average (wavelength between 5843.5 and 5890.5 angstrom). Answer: 1.02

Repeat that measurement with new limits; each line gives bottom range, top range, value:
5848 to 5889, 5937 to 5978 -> 1.01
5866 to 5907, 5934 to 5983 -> 1.08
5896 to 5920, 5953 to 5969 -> 1.05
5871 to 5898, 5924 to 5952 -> 1.12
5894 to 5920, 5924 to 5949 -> 1.08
